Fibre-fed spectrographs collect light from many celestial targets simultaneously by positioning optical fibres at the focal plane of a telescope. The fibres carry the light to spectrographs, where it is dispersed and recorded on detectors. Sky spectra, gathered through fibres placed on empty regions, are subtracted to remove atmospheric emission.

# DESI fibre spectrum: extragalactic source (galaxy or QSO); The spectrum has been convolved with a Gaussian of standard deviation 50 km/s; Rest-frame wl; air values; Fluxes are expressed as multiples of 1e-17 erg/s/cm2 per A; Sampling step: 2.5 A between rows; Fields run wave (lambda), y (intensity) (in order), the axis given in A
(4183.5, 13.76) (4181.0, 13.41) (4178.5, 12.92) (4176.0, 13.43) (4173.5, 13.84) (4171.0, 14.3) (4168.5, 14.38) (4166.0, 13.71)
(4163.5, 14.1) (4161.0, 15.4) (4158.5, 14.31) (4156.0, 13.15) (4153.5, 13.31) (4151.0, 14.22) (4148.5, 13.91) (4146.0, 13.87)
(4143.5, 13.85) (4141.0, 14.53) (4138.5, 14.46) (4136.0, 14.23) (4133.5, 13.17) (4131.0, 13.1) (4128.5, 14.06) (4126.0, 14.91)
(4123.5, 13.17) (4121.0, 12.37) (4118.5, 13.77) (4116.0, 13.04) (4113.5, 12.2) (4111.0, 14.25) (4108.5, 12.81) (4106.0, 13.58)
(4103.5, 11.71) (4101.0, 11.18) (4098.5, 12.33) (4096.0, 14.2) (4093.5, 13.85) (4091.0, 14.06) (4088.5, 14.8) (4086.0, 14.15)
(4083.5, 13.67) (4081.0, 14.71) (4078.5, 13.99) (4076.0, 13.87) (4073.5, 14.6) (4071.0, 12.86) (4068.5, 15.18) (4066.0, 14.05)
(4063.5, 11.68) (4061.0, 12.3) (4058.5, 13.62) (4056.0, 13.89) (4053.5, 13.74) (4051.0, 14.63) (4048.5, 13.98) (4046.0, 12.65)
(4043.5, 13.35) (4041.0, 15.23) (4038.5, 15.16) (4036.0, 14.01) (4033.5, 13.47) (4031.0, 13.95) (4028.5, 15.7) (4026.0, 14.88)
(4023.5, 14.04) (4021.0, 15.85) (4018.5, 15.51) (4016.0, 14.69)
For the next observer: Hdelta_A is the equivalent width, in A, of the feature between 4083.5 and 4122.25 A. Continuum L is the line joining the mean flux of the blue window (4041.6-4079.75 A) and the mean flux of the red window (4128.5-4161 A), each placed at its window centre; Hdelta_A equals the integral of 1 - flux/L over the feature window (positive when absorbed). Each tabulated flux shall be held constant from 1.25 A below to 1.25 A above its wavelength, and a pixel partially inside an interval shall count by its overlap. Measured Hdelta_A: 1.5 A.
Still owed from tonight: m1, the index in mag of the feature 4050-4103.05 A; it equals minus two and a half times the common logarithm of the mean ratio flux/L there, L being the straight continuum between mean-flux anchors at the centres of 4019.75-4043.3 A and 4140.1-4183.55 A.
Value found 0.06 mag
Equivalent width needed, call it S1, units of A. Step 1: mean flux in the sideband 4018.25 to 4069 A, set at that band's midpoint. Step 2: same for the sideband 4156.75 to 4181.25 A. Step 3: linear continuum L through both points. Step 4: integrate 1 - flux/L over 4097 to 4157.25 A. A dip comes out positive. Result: 2.7 A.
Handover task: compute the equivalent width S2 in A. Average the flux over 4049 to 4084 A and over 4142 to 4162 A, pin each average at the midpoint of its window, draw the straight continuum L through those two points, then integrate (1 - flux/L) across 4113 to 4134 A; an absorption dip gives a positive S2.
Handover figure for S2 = 0.85 A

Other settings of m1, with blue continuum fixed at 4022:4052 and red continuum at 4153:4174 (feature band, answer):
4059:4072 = 0.08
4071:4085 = 0.01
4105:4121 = 0.08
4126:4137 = 0.03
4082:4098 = 0.01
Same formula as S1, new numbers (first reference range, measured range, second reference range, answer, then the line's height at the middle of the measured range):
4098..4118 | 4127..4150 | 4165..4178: -1.1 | 13.3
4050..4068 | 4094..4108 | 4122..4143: 1.1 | 13.7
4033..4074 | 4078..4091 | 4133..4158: -0.4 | 13.8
